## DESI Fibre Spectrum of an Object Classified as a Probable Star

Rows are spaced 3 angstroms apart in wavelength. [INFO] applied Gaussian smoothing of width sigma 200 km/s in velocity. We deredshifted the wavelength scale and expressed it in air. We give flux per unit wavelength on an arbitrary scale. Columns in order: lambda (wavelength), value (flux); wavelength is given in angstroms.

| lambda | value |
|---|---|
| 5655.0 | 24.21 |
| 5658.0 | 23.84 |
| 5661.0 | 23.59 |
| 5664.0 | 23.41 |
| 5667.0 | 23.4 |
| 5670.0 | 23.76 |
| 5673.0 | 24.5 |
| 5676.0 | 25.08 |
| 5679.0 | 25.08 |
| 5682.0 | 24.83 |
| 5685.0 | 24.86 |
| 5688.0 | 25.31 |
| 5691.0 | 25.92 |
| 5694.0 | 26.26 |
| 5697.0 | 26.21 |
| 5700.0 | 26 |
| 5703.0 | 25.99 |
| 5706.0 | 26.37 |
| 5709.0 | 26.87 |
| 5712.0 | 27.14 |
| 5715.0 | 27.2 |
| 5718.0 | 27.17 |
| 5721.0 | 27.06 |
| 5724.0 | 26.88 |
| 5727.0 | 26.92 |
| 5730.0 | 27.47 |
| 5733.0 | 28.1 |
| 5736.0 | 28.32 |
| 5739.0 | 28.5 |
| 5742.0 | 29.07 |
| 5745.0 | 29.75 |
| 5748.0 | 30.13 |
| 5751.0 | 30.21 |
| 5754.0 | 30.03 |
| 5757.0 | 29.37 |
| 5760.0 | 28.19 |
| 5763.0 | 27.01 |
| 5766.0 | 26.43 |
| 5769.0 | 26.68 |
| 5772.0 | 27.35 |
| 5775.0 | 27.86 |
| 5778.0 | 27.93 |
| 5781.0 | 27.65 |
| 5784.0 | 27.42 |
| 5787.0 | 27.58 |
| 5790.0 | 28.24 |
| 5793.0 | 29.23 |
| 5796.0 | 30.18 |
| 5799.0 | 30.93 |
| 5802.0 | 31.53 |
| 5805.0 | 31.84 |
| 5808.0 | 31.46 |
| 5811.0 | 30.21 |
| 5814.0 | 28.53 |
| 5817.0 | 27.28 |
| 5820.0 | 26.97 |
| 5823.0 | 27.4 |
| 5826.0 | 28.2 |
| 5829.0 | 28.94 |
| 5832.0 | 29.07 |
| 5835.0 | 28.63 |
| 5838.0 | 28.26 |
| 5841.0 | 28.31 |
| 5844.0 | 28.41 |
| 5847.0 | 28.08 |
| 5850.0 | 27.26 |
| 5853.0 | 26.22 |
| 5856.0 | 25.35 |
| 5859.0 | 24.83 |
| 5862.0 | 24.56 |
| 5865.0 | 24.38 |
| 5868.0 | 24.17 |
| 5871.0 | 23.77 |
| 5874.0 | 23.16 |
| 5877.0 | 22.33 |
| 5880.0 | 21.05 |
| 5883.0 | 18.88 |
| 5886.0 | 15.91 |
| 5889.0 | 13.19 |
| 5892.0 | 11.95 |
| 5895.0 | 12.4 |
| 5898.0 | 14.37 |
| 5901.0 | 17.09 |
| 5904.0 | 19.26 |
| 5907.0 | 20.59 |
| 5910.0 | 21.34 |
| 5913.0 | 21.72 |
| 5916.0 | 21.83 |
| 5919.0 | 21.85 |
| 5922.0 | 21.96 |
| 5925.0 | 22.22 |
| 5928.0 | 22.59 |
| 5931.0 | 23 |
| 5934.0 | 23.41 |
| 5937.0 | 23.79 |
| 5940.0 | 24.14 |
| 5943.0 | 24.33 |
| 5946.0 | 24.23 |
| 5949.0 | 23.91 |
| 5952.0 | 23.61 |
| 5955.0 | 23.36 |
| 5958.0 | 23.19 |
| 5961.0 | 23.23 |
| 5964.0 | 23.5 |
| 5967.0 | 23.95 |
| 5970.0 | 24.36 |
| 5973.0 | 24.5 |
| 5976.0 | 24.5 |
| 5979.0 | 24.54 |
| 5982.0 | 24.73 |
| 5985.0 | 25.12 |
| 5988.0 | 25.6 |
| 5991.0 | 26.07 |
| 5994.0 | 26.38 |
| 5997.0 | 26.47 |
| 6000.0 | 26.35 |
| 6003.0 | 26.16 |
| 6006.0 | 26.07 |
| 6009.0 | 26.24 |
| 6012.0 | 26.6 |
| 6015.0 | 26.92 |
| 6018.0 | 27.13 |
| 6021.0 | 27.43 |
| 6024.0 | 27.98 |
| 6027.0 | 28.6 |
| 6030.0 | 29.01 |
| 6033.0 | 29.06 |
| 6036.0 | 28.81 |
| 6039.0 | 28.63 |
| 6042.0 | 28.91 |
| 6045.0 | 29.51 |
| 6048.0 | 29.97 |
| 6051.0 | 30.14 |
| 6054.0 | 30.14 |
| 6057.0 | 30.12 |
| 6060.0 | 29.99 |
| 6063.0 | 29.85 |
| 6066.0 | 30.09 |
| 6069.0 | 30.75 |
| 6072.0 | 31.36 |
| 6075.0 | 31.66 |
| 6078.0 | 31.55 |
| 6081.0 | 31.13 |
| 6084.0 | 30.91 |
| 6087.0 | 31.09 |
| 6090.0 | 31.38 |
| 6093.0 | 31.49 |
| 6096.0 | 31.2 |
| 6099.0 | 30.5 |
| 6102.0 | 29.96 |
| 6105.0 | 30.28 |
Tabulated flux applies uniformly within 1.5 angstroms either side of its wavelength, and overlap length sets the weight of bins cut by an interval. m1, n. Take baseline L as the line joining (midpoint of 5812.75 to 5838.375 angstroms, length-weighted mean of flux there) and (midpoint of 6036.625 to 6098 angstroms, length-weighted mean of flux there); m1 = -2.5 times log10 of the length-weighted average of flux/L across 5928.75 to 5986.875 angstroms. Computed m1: 0.22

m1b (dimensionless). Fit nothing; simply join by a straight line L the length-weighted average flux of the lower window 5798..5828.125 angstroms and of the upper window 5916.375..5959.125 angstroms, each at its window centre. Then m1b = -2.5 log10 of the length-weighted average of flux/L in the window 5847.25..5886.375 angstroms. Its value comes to 0.14 mag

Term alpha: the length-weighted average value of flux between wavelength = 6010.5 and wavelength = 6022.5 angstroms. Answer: 27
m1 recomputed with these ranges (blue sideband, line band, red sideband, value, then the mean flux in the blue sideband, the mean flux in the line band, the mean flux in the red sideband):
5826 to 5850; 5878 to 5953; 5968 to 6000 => 0.29 mag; 28.4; 20.3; 25.3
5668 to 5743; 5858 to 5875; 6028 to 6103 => 0.17 mag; 26.4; 24.2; 30.3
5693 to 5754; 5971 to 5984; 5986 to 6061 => 0.14 mag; 27.7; 24.6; 27.9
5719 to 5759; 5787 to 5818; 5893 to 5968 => -0.14 mag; 28.6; 29.9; 21.7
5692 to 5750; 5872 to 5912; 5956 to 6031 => 0.42 mag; 27.5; 17.9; 25.7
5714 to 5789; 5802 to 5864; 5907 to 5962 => -0.09 mag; 28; 28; 22.9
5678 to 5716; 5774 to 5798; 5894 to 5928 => -0.21 mag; 26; 28.3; 19.8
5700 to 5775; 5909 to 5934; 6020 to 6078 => 0.29 mag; 27.8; 22.2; 29.6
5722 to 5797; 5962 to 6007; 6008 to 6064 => 0.14 mag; 28.2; 25.2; 28.7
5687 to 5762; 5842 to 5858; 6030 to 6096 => 0.06 mag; 27.6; 27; 30.3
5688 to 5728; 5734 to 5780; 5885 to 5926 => -0.16 mag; 26.6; 28.4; 18.2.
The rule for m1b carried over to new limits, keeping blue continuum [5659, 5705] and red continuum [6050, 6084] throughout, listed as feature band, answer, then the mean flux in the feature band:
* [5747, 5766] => -0.11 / 28.9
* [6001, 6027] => 0.11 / 26.9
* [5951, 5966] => 0.23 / 23.4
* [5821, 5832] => -0.05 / 28.2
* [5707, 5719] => -0.07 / 27.1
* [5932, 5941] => 0.21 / 23.7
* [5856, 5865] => 0.12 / 24.8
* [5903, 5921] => 0.32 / 21.2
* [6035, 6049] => 0.04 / 29.1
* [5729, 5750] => -0.12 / 28.8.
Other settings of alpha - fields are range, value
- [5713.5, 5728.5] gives 27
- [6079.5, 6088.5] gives 31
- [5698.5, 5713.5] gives 26.5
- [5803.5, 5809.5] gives 31.6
